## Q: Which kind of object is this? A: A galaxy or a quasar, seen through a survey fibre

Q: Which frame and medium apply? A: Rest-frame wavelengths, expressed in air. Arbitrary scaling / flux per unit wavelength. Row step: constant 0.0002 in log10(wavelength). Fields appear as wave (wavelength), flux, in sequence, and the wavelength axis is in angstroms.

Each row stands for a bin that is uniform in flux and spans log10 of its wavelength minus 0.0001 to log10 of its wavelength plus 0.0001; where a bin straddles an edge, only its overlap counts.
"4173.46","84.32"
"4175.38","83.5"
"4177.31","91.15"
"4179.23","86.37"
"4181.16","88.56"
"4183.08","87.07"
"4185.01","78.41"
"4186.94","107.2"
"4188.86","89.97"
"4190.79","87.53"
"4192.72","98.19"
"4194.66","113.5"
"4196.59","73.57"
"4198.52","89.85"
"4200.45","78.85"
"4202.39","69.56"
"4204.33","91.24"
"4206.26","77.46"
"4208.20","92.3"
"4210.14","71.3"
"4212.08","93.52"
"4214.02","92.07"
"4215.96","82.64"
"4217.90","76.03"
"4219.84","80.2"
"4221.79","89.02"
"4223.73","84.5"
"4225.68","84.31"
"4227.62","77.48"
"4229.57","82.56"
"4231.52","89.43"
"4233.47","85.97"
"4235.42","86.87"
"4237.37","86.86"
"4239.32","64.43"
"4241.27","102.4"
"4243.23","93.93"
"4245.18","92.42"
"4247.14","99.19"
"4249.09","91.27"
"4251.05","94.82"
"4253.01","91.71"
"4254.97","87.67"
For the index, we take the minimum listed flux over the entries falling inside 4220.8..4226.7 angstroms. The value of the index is 84.31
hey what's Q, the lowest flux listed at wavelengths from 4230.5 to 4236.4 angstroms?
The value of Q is 85.97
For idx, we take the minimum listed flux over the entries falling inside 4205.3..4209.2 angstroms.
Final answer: 77.46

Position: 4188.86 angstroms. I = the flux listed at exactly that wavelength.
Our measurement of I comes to 89.97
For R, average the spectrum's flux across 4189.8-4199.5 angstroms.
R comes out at 92.5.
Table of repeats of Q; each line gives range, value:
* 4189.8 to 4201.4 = 73.57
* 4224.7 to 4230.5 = 77.48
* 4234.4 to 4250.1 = 64.43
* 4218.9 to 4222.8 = 80.2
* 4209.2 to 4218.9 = 71.3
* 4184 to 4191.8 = 78.41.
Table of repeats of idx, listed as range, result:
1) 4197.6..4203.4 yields 69.56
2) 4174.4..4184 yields 83.5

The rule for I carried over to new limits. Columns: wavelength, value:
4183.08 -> 87.07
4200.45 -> 78.85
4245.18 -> 92.42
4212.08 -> 93.52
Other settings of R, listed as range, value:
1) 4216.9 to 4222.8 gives 81.8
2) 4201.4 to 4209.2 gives 82.5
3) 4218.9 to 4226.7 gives 84.5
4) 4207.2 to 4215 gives 87.2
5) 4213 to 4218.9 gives 83.7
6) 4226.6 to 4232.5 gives 83.2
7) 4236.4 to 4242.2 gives 84.5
